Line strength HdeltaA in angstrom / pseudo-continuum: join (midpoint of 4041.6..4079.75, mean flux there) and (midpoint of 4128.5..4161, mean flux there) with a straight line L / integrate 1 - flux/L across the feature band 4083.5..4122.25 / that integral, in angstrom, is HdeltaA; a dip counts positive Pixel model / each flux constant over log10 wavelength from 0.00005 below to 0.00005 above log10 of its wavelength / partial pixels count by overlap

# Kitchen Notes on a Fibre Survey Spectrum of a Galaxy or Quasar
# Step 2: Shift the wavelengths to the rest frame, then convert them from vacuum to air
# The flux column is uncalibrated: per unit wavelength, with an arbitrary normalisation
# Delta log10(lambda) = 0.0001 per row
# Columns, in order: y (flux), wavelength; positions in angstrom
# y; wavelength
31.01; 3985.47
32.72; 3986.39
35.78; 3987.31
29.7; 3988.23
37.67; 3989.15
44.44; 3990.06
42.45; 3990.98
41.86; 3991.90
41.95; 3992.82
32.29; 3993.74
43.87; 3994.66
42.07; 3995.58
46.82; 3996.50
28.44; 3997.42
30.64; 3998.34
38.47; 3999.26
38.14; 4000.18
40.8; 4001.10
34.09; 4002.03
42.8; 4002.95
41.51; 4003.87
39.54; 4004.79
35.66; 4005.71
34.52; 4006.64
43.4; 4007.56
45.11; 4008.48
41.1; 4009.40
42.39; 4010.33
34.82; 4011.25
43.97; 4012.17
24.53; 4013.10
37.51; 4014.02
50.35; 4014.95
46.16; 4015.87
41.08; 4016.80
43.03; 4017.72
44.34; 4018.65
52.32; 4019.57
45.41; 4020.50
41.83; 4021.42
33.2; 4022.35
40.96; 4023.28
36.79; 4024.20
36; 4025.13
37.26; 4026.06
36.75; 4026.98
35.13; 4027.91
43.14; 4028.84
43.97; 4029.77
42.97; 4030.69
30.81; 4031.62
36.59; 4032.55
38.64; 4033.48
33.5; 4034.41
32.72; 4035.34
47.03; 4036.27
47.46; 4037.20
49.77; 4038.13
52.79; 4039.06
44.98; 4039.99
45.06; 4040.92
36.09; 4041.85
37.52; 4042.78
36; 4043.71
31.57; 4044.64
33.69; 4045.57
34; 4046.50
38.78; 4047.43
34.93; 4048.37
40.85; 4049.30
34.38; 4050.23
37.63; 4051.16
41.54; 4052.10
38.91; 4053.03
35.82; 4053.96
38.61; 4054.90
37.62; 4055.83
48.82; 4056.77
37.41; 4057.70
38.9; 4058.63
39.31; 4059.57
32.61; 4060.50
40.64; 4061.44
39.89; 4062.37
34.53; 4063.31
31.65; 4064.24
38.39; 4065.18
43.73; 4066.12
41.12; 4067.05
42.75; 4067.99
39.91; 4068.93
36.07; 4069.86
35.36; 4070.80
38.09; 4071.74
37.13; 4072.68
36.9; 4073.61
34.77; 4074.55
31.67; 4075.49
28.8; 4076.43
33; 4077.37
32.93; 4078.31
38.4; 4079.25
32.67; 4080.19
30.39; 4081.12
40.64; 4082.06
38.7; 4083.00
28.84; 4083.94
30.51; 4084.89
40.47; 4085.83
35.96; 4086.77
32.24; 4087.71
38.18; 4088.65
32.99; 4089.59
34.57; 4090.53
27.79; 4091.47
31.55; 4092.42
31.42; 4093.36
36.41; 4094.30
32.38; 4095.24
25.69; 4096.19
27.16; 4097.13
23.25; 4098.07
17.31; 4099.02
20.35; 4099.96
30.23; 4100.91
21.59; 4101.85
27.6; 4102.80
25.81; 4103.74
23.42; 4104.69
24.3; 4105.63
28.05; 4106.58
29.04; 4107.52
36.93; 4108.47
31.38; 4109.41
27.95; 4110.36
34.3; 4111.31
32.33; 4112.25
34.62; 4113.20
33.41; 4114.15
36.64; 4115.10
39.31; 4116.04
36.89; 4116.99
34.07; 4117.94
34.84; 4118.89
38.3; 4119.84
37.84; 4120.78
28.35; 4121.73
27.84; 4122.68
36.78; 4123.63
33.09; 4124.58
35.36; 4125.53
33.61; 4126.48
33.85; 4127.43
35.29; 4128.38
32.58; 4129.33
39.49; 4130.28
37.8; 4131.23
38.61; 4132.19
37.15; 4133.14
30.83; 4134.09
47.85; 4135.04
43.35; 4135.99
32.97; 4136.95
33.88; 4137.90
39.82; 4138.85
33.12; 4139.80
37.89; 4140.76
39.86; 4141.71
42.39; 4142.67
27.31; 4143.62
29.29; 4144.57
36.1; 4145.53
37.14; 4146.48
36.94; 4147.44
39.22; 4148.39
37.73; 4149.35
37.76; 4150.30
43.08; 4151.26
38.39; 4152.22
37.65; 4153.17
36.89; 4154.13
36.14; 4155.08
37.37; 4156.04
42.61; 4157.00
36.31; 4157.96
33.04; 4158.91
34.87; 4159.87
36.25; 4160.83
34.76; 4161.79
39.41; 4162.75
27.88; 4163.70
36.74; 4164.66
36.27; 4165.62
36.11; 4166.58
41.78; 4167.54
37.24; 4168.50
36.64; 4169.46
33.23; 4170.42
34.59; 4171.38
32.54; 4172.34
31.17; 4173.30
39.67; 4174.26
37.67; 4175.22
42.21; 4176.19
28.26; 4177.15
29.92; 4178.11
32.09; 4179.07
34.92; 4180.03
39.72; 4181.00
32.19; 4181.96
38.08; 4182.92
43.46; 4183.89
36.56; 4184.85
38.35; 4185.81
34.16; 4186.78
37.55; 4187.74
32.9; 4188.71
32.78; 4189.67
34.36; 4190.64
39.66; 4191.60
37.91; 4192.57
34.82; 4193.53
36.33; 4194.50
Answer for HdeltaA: 6.3 angstrom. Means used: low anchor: 37.1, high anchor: 37.1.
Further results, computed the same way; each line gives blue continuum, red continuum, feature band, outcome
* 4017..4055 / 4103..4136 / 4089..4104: 3.17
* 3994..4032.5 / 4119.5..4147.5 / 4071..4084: 1.01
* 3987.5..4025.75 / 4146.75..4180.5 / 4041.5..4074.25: 0.73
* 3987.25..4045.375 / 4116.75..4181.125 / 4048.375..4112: 7.02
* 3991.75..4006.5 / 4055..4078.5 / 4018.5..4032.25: -0.67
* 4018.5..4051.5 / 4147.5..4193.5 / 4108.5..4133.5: 1.86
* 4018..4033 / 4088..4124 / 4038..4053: -0.58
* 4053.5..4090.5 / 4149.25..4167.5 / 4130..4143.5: -0.40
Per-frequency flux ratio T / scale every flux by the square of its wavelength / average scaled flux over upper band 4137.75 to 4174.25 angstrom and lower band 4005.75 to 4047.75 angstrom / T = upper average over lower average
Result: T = 1.0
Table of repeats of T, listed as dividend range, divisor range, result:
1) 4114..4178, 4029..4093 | 1.01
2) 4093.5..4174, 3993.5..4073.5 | 0.91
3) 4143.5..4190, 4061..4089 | 1.04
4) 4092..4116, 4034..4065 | 0.77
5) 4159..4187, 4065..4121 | 1.13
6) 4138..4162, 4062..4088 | 1.06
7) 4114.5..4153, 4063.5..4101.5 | 1.11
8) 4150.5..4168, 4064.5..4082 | 1.06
